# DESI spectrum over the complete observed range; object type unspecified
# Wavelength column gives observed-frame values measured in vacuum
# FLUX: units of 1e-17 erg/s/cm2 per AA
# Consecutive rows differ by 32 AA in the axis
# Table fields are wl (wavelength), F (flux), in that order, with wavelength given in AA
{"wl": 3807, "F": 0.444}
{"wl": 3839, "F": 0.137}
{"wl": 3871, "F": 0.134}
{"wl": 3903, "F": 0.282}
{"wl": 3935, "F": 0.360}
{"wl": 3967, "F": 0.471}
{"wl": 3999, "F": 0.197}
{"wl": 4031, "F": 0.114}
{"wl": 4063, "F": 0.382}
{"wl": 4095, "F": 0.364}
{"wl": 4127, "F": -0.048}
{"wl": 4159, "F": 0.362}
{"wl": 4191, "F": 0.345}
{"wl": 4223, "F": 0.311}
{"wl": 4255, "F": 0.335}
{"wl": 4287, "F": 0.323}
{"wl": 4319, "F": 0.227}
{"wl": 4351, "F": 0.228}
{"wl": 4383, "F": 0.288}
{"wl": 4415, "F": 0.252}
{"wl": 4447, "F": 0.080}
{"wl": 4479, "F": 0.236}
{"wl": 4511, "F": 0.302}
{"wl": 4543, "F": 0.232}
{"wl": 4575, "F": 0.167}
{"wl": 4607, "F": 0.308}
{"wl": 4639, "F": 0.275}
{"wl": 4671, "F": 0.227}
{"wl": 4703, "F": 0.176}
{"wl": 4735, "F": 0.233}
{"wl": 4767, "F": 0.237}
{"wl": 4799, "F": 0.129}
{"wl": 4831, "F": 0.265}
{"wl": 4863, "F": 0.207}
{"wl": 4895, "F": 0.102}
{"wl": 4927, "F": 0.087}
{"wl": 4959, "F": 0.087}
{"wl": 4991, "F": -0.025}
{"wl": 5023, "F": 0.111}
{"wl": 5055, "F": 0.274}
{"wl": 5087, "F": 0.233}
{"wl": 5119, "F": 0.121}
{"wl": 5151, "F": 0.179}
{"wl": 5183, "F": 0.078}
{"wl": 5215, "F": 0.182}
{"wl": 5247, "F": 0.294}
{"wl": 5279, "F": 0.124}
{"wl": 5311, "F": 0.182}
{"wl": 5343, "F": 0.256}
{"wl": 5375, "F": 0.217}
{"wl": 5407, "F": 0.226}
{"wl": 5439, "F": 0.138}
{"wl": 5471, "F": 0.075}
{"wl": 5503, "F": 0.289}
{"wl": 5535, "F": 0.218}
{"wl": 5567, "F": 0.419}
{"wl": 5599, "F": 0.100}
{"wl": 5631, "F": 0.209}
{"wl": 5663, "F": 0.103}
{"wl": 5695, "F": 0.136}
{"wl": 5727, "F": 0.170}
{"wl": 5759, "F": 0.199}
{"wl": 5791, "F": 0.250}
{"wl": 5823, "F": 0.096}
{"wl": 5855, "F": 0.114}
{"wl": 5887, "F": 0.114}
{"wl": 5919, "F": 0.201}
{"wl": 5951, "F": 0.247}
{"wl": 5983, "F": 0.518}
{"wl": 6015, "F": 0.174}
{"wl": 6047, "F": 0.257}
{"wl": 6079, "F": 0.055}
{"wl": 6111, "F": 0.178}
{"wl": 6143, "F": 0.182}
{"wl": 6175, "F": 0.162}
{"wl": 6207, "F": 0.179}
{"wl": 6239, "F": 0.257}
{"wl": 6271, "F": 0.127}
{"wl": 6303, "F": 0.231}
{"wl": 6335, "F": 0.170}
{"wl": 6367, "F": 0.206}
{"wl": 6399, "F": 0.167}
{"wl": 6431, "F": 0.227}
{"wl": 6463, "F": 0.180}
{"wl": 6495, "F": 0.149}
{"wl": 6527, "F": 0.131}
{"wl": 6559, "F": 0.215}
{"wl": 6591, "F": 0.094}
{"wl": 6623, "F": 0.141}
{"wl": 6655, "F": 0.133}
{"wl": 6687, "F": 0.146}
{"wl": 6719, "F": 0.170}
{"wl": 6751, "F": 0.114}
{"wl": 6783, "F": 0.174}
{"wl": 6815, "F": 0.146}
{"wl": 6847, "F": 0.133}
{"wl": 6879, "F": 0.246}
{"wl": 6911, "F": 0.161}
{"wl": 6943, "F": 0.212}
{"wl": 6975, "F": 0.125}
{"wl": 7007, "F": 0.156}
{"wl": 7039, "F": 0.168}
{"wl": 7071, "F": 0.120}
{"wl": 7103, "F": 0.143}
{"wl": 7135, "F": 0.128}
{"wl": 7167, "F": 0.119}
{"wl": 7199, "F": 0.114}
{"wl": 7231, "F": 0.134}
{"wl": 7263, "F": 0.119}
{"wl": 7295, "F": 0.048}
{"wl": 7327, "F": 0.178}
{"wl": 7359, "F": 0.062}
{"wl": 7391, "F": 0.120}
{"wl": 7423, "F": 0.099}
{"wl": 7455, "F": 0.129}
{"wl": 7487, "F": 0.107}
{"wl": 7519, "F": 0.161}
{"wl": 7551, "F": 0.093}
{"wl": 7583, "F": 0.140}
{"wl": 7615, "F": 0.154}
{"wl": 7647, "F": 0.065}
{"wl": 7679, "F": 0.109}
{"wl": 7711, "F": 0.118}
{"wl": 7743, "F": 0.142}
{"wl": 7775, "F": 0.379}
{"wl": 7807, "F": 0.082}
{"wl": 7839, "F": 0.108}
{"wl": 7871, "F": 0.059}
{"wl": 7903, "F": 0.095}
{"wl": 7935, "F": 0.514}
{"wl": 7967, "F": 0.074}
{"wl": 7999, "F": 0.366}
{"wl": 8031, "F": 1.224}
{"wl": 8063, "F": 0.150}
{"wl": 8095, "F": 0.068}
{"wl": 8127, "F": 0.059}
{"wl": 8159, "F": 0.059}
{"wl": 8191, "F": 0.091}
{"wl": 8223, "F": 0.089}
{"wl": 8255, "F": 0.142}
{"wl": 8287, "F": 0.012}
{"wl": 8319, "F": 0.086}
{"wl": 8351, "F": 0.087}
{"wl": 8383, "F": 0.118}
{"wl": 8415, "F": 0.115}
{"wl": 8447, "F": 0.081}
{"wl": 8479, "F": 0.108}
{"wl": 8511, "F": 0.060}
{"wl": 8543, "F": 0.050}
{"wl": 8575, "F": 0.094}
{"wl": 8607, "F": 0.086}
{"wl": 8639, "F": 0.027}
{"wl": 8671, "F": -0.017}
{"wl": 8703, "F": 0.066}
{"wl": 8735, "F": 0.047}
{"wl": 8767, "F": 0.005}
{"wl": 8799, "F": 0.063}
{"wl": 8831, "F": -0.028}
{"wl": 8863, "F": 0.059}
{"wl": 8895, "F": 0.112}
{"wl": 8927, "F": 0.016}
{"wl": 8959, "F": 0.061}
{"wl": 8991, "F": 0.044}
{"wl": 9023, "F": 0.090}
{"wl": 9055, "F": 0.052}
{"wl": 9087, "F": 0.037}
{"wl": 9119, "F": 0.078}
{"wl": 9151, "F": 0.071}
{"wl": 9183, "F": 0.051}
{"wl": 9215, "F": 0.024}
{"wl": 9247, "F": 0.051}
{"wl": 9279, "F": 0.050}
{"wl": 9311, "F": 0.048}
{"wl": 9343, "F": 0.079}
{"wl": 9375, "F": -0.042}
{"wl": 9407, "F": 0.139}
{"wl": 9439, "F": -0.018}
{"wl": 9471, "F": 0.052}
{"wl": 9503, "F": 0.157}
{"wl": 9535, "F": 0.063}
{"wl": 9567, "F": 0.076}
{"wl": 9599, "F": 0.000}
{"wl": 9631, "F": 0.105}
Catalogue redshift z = 0.60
